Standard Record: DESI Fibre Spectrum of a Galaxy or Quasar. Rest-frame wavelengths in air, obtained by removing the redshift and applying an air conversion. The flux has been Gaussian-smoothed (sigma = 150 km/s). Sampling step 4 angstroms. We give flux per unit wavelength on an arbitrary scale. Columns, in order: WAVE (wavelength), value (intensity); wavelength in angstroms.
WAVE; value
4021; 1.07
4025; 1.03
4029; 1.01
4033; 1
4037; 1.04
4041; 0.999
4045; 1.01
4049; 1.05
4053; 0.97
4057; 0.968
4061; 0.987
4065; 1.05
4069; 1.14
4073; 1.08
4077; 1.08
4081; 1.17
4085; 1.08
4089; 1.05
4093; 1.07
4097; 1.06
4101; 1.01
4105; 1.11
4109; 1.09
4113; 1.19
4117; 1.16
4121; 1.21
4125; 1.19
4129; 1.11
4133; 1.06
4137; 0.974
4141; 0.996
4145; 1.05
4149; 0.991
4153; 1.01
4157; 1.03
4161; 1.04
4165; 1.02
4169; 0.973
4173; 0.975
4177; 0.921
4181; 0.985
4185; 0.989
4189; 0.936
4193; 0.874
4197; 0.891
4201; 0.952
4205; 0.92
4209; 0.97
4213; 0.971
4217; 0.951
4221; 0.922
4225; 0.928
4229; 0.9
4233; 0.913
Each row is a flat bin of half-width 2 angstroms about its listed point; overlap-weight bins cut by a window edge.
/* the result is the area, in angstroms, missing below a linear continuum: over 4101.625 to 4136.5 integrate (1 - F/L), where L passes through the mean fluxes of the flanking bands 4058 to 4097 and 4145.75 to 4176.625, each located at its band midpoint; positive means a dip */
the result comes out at -2.98 angstroms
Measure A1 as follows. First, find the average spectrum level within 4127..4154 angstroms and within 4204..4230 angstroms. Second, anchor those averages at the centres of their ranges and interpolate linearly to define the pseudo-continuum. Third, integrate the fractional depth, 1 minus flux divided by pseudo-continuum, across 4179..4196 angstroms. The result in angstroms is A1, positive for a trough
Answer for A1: 0.5 angstroms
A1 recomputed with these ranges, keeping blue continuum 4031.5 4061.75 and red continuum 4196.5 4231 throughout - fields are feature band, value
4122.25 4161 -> -3.34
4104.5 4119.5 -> -2.54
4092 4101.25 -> -0.64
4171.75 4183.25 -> -0.11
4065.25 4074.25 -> -0.96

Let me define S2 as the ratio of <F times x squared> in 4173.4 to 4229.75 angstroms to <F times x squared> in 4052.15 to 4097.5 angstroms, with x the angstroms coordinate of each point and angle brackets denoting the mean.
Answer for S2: 0.94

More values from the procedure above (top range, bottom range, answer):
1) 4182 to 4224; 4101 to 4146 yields 0.89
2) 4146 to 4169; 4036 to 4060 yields 1.07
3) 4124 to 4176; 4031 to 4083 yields 1.03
